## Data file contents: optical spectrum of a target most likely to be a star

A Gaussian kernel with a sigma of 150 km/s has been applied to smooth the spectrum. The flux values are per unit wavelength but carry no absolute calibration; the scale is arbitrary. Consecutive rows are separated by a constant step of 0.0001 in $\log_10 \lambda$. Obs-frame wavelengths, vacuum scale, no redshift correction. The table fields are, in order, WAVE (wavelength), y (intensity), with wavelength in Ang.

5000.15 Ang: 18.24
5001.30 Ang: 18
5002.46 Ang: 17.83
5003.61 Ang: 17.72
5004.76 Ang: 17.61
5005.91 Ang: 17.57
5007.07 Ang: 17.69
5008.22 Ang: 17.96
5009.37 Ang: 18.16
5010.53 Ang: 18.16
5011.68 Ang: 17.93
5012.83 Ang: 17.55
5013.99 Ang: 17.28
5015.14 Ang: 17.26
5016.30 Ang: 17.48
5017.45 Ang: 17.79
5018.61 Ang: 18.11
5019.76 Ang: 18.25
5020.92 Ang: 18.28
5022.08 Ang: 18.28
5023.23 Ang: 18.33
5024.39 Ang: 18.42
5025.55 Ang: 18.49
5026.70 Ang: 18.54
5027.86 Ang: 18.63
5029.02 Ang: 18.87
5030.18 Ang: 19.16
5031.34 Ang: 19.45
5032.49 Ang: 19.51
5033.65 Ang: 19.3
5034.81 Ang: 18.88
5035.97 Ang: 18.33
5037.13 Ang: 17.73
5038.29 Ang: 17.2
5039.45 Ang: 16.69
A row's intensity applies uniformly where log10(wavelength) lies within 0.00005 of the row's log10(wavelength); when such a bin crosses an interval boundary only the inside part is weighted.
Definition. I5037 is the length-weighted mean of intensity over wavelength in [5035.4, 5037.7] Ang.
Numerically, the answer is 18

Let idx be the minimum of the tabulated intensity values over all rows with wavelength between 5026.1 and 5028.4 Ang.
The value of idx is 18.54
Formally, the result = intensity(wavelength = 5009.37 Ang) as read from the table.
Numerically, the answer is 18.16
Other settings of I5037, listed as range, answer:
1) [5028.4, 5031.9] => 19.1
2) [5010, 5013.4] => 17.9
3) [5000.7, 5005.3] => 17.8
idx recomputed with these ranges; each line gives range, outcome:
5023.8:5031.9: 18.42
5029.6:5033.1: 19.16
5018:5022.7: 18.11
